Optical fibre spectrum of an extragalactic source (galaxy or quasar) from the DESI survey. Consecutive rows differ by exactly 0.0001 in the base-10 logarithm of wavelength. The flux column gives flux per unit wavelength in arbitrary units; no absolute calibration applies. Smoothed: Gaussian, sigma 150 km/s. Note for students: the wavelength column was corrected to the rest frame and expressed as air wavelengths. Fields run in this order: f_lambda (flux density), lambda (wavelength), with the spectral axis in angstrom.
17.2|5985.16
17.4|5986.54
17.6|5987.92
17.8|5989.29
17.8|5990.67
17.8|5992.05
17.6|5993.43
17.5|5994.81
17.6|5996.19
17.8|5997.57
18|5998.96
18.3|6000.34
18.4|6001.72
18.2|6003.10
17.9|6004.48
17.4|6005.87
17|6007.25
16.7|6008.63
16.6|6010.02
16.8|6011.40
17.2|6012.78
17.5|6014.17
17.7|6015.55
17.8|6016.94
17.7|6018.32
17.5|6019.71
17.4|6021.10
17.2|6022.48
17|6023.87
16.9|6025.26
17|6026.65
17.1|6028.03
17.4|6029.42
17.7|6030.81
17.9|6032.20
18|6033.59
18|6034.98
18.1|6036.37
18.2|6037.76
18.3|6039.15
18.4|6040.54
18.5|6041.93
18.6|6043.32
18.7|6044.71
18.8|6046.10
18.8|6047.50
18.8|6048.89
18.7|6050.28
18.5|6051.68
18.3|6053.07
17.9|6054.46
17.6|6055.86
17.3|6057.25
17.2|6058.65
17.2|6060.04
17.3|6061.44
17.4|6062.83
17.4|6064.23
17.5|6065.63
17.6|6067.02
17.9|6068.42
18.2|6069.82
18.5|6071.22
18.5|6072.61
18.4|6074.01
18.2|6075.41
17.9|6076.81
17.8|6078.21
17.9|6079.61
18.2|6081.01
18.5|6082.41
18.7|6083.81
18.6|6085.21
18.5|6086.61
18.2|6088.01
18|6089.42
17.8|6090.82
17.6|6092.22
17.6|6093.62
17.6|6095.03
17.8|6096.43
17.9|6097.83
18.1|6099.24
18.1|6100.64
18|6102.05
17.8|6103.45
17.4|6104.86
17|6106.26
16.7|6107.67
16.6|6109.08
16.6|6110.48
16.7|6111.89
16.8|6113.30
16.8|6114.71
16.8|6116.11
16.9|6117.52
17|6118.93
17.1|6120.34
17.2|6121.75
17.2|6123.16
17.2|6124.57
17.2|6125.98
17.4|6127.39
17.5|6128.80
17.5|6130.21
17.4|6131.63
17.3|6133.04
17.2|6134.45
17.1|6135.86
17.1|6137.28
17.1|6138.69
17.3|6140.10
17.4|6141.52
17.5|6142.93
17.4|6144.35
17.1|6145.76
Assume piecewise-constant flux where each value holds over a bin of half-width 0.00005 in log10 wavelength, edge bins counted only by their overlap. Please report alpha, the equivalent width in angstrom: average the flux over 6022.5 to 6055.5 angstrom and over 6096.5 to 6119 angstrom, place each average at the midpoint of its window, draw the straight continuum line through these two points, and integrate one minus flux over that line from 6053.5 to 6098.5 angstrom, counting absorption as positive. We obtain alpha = -0.8 angstrom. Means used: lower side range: 18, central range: 17.9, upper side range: 17.2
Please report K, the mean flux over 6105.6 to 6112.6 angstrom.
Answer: 16.7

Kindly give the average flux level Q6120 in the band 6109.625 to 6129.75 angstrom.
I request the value 17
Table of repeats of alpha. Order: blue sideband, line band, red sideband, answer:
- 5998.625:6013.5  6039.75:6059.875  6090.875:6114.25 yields -0.9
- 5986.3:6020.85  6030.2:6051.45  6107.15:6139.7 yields -1.2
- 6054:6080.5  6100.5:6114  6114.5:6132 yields 0.2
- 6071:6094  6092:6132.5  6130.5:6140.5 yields 0.8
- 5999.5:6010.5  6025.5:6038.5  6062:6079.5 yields 0.0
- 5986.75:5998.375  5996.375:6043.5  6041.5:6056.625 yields 1.1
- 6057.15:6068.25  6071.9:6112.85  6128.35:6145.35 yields -1.1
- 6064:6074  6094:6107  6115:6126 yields -0.2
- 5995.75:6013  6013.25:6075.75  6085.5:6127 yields -1.4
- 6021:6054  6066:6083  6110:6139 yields -0.5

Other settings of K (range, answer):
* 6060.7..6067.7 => 17.4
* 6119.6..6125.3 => 17.2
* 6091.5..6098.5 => 17.7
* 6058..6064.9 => 17.3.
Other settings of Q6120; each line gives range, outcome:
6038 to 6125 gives 17.8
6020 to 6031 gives 17.2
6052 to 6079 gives 17.8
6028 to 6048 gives 18.2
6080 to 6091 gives 18.3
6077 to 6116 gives 17.7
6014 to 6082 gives 17.9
